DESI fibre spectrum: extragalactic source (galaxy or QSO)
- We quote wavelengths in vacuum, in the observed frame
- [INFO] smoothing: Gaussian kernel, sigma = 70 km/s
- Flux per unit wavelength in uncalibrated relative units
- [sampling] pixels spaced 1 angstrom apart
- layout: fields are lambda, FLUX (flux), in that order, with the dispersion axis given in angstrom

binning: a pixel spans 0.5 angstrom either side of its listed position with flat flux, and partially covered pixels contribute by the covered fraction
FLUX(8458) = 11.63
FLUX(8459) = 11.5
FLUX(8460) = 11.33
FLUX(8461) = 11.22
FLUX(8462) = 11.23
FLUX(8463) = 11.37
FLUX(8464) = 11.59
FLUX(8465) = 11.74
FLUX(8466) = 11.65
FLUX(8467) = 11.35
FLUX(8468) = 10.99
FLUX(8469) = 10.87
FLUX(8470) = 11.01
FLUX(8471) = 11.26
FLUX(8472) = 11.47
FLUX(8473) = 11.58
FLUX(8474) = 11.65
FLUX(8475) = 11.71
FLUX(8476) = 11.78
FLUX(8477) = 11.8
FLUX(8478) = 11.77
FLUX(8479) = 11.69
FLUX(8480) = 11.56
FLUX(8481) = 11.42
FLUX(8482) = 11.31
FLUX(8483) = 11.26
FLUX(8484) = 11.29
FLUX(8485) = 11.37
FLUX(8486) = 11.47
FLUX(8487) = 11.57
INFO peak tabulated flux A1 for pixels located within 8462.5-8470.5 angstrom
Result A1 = 11.74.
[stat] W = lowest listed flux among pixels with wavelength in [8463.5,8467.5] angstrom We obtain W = 11.35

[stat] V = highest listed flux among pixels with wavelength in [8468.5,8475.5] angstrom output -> 11.71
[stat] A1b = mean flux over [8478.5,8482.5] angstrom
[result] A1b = 11.5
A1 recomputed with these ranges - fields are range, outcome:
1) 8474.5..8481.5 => 11.8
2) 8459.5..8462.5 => 11.33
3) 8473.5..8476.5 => 11.78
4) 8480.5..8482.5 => 11.42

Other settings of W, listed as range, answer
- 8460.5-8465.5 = 11.22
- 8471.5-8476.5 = 11.47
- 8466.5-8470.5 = 10.87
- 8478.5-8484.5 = 11.26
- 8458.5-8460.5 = 11.33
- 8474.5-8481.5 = 11.42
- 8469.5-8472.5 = 11.01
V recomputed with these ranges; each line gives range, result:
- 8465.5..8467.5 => 11.65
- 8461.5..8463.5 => 11.37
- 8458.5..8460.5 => 11.5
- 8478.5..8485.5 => 11.69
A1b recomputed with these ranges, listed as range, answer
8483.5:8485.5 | 11.3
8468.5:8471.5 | 11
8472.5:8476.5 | 11.7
